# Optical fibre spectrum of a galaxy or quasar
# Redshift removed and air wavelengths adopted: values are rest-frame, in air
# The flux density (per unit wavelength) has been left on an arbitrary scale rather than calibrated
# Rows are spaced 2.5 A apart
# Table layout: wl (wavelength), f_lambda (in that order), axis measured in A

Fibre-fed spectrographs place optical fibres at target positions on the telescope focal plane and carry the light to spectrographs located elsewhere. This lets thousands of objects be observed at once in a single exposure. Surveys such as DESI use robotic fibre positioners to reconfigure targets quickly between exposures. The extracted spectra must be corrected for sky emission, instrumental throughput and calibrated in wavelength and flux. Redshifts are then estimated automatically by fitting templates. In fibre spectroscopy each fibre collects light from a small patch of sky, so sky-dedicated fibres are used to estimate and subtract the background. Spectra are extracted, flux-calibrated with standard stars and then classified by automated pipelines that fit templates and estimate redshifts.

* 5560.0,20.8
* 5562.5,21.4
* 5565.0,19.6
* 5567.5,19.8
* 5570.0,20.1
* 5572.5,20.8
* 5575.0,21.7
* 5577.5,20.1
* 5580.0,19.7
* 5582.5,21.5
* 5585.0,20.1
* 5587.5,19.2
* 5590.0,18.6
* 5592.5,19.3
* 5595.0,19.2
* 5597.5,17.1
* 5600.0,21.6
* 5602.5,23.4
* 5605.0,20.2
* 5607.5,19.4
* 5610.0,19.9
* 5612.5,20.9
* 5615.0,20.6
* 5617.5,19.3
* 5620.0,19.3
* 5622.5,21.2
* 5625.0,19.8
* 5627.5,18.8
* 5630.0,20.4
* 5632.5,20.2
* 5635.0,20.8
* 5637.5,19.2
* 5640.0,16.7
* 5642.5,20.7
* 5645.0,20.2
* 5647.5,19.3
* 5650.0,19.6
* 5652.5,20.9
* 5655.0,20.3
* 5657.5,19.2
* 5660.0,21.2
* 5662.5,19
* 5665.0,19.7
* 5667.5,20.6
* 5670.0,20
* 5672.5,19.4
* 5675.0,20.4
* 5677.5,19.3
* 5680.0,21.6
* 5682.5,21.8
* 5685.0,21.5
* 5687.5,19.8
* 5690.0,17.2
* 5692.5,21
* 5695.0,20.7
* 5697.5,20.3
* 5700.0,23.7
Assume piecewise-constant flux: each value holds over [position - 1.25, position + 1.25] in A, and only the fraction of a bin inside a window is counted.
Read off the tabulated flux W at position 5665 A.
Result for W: 19.7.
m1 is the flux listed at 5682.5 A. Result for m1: 21.8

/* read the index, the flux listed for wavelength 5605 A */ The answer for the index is 20.2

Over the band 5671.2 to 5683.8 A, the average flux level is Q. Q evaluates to 20.5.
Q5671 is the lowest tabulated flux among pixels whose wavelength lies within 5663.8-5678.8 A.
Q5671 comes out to 19.3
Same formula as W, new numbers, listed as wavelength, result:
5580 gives 19.7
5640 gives 16.7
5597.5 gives 17.1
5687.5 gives 19.8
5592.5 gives 19.3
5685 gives 21.5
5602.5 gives 23.4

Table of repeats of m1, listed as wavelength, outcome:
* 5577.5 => 20.1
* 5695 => 20.7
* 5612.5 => 20.9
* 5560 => 20.8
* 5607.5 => 19.4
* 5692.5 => 21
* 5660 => 21.2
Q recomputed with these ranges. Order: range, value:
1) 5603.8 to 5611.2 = 19.8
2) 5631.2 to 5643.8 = 19.5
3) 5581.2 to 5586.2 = 20.8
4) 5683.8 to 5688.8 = 20.6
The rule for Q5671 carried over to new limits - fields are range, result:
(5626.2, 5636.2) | 18.8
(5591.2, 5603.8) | 17.1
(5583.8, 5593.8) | 18.6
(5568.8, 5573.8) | 20.1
